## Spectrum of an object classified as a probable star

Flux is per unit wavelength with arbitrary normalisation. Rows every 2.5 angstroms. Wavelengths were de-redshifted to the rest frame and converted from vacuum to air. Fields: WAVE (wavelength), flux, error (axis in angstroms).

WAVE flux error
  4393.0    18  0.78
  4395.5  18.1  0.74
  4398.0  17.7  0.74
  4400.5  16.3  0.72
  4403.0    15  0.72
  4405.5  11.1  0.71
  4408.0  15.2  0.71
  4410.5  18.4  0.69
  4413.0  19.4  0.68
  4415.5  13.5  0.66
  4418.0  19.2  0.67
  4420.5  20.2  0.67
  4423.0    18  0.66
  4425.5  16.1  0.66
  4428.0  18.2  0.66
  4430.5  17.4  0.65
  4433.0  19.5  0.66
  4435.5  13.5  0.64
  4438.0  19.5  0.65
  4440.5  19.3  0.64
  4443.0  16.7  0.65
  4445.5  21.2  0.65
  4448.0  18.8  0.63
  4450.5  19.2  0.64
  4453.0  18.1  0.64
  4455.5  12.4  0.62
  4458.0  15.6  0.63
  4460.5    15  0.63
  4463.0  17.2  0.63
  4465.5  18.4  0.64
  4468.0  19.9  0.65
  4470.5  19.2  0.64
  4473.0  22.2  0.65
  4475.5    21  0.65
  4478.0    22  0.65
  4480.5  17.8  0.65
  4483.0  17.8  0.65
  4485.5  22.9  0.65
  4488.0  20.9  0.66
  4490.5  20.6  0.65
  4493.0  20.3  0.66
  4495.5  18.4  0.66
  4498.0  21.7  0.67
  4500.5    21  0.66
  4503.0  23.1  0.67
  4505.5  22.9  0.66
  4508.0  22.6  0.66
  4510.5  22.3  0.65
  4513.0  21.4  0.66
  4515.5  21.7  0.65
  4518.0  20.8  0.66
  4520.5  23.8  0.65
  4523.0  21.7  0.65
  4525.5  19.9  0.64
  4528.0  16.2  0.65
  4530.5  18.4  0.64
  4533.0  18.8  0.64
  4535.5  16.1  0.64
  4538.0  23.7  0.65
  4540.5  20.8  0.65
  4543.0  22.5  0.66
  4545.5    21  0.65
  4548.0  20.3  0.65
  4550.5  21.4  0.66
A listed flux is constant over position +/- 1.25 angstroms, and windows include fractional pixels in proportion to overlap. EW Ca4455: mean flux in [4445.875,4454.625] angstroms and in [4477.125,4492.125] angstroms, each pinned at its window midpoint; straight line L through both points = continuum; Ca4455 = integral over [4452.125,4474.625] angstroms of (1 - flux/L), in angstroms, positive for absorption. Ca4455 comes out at 2.0 angstroms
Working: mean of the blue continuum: 18.7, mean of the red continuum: 20.3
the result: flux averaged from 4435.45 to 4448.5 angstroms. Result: 18.6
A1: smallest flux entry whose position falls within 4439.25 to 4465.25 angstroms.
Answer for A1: 12.4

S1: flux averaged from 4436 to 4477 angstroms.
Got 18.3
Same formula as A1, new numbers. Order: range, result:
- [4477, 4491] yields 17.8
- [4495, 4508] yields 18.4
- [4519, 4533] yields 16.2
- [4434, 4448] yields 13.5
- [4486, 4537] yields 16.1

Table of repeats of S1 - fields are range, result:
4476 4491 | 20.4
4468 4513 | 21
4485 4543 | 20.9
